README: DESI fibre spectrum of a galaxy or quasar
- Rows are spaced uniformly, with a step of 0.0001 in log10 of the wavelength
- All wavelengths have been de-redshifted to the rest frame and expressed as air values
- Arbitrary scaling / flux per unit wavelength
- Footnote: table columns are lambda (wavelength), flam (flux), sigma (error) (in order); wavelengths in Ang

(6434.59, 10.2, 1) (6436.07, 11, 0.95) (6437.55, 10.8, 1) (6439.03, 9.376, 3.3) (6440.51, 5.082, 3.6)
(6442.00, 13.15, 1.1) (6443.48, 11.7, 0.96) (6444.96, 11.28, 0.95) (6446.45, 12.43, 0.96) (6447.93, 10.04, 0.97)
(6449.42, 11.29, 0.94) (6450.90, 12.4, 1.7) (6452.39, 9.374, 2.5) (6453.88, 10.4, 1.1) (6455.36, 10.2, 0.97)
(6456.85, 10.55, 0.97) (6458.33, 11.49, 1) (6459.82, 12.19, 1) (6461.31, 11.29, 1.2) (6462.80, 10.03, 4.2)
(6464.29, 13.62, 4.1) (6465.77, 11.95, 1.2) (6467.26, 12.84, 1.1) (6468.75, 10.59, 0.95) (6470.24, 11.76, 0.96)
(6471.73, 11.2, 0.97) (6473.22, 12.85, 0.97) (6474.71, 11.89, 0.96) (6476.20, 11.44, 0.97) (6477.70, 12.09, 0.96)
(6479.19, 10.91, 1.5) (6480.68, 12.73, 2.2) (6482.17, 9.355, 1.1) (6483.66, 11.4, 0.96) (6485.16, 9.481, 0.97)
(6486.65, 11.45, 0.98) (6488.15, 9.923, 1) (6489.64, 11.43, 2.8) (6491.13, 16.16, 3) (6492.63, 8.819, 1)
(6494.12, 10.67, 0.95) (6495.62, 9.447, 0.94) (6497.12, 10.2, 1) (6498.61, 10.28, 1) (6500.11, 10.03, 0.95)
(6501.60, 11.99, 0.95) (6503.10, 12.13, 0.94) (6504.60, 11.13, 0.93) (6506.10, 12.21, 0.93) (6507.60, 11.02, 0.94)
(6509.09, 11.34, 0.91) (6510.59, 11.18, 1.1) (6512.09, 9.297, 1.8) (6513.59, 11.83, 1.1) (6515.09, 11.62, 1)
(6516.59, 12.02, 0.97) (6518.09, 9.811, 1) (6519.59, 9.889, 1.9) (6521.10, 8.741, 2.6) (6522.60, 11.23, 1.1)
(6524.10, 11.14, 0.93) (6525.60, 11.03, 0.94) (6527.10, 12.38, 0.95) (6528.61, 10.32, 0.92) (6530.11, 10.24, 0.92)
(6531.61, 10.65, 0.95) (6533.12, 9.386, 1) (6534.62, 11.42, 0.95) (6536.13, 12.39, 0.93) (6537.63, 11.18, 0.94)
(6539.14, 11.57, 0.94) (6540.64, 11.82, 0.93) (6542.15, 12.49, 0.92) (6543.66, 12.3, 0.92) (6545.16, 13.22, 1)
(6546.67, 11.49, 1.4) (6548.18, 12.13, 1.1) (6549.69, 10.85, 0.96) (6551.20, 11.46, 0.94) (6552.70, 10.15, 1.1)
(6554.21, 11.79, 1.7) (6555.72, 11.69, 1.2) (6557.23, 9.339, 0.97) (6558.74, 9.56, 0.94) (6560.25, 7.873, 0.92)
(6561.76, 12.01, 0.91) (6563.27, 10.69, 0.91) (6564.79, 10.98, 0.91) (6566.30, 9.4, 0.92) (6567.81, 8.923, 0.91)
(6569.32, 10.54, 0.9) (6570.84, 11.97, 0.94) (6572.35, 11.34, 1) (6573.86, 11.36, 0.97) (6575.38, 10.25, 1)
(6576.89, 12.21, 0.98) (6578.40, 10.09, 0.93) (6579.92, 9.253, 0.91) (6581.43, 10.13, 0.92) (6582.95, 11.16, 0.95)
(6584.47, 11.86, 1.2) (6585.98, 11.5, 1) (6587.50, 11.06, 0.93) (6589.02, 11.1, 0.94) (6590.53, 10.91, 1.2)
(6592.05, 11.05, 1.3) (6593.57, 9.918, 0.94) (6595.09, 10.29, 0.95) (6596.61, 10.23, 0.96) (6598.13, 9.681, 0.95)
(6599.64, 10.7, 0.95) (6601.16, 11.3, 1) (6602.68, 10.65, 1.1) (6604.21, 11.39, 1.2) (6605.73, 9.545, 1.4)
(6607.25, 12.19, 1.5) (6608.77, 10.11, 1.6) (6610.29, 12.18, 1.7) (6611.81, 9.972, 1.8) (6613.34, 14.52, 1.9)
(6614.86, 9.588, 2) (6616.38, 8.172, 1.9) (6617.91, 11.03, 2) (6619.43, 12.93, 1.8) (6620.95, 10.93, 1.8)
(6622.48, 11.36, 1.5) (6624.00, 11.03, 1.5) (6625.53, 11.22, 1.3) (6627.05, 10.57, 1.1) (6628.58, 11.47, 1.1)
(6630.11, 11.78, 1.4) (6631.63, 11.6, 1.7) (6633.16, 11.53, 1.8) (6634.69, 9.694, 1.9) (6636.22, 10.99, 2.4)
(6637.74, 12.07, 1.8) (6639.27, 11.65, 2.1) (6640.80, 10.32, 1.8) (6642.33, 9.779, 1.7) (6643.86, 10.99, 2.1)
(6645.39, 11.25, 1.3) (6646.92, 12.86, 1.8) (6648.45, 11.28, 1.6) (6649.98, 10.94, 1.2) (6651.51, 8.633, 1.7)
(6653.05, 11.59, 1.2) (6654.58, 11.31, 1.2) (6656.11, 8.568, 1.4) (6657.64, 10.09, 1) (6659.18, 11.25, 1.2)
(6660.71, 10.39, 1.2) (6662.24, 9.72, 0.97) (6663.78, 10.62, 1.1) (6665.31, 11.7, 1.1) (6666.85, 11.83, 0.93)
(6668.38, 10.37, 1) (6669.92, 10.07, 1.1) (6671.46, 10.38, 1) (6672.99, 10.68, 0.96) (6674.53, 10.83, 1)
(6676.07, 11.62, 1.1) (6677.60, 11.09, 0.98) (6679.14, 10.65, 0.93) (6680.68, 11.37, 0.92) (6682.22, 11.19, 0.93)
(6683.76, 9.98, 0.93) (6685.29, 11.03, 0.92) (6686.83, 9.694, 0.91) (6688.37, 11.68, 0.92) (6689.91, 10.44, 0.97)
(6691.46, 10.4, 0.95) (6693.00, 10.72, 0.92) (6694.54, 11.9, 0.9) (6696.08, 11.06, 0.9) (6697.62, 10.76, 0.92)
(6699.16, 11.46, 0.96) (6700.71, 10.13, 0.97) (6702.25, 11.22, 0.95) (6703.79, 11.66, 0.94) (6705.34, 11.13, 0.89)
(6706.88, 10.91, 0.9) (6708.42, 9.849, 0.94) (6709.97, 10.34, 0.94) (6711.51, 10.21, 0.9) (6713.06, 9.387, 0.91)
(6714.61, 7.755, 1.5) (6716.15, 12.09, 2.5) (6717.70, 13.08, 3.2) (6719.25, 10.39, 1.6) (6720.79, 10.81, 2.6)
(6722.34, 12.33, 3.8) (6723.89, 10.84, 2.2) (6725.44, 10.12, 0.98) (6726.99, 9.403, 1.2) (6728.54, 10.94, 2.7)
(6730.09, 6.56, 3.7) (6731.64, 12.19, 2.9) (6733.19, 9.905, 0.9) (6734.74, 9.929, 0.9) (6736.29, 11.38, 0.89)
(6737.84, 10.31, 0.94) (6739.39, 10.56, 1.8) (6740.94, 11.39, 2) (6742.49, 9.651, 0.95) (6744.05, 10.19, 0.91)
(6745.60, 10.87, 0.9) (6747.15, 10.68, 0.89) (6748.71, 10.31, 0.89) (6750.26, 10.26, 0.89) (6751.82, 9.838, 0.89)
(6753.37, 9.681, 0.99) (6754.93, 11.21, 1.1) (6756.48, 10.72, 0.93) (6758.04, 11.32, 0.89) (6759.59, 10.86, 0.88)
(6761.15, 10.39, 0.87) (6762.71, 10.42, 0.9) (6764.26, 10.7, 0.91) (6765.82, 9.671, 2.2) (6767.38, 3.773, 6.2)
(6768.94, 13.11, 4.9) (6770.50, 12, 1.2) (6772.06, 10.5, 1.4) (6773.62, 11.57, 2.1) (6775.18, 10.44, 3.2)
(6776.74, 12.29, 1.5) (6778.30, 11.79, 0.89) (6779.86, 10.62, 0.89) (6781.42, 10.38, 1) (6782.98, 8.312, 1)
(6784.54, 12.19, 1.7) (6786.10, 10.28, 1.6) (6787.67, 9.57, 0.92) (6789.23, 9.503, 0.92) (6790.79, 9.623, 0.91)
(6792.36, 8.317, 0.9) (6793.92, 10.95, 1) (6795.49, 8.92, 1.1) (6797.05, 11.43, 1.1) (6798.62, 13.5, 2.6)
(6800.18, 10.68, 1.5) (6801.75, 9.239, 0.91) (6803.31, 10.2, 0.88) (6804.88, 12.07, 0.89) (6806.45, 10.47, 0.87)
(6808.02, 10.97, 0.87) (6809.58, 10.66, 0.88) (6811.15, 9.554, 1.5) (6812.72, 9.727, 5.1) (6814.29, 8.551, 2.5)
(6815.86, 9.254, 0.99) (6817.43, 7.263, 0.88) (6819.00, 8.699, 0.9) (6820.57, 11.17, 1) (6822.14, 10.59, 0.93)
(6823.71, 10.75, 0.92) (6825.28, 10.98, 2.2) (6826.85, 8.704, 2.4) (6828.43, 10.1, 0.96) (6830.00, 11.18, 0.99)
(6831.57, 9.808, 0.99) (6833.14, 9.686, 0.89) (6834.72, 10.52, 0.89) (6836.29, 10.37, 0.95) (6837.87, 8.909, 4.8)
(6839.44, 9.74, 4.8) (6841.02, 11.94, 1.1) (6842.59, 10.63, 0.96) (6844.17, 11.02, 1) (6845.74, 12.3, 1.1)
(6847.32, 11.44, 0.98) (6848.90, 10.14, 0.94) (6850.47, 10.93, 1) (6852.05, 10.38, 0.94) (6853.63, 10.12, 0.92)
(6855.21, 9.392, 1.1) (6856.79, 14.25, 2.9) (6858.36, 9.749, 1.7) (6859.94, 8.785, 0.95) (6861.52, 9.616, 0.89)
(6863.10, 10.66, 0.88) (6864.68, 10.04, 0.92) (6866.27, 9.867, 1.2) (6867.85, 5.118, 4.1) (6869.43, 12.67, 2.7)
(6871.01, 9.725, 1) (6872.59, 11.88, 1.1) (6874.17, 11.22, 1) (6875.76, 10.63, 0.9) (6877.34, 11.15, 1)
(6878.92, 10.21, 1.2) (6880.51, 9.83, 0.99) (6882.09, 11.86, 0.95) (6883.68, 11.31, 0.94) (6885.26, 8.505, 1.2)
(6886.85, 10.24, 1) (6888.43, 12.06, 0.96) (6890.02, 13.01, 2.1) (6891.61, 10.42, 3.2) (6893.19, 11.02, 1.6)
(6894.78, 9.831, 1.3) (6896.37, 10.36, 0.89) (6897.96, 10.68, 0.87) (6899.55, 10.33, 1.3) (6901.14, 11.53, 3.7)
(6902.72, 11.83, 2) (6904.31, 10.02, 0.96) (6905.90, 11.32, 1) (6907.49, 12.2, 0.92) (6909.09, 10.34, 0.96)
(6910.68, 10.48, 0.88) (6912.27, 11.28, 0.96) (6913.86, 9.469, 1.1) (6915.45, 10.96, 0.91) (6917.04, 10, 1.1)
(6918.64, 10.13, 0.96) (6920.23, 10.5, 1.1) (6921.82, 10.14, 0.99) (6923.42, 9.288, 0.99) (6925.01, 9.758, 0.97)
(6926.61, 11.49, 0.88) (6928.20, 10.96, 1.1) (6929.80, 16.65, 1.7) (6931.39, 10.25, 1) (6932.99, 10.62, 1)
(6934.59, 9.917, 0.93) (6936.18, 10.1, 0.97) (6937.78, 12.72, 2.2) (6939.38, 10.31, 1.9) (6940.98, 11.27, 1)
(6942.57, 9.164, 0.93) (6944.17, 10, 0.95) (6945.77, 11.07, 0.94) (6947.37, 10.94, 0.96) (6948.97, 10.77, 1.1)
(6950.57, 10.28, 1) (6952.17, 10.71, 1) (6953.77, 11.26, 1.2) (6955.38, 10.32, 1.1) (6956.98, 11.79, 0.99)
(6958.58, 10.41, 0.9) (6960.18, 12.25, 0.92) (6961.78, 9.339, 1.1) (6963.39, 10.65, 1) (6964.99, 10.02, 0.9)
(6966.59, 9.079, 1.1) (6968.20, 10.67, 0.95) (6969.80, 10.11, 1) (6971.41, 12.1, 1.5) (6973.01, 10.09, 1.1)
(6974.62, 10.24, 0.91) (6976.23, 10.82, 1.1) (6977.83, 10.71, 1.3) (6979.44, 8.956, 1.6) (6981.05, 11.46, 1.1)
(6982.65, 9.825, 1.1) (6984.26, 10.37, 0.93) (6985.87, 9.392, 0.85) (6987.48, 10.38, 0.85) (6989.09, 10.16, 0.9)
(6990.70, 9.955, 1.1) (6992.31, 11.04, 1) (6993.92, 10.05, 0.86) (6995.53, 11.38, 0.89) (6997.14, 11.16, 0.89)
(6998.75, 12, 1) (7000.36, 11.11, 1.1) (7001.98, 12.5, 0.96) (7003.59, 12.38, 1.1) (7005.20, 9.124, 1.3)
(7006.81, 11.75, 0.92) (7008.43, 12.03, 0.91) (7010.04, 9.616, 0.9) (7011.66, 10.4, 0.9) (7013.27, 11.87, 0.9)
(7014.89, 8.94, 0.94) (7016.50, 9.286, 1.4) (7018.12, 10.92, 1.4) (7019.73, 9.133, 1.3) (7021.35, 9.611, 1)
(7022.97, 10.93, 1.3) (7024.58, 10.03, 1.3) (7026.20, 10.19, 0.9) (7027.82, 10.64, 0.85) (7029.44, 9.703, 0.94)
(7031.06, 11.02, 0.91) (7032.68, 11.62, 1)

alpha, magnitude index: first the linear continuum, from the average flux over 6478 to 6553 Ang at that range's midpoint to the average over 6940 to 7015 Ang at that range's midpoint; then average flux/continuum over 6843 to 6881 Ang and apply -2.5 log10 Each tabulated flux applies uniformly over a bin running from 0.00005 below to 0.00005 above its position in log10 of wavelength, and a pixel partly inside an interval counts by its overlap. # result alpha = 0.031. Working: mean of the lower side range 11.1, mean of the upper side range 10.7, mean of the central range 10.5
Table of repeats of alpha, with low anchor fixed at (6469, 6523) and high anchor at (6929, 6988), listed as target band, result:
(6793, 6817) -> 0.05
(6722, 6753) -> 0.05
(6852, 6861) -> 0.03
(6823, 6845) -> 0.05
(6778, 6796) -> 0.09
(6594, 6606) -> 0.05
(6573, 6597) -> 0.02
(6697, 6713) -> 0.02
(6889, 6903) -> -0.03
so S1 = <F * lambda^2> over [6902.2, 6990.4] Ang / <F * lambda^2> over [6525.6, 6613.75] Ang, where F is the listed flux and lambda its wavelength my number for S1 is 1.09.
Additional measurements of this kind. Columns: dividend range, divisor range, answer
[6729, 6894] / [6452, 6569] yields 1.03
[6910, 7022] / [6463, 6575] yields 1.09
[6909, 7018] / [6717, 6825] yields 1.09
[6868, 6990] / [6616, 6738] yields 1.07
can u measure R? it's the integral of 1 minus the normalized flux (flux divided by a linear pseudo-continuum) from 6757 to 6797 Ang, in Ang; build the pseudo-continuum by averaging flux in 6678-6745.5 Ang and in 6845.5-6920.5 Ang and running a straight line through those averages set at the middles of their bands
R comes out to 1.13 Ang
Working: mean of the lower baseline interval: 10.6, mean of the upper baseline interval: 10.6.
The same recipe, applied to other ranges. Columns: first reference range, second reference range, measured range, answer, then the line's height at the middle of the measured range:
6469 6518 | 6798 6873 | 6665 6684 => -0.4 Ang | 10.7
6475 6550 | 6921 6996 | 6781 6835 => 3.5 Ang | 10.8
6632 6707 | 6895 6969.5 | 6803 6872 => 3.6 Ang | 10.8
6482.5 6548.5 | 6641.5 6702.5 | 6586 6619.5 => 0.4 Ang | 10.9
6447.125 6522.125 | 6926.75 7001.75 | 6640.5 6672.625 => 0.9 Ang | 11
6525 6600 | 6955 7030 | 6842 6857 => -0.4 Ang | 10.7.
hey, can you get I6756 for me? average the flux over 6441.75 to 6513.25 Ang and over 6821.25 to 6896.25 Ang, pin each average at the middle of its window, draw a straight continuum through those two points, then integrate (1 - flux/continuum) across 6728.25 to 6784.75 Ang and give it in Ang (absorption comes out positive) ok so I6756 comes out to 1.4 Ang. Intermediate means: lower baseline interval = 11.3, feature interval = 10.4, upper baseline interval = 10.5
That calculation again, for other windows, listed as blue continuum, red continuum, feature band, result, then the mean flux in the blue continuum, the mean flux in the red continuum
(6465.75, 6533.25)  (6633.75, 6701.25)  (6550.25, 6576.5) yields 0.95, 11.1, 10.8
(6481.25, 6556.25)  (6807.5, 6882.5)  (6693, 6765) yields -0.21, 11.1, 10.3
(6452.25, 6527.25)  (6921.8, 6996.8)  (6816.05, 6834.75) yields 1.50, 11.1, 10.6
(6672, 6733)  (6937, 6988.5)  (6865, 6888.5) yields 0.52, 10.7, 10.5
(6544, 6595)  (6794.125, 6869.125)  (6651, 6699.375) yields -0.61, 10.8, 10.2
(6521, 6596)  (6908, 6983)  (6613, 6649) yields -0.91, 10.9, 10.6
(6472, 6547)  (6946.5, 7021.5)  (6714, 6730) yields 0.42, 11.2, 10.6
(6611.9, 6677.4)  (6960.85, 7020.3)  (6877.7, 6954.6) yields -1.24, 10.9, 10.5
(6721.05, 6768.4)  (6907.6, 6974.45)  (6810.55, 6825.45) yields 1.15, 10.2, 10.7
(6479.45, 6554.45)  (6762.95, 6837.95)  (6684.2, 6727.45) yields -0.95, 11.1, 10.2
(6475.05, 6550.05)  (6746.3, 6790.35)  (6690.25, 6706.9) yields -0.61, 11.2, 10.4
